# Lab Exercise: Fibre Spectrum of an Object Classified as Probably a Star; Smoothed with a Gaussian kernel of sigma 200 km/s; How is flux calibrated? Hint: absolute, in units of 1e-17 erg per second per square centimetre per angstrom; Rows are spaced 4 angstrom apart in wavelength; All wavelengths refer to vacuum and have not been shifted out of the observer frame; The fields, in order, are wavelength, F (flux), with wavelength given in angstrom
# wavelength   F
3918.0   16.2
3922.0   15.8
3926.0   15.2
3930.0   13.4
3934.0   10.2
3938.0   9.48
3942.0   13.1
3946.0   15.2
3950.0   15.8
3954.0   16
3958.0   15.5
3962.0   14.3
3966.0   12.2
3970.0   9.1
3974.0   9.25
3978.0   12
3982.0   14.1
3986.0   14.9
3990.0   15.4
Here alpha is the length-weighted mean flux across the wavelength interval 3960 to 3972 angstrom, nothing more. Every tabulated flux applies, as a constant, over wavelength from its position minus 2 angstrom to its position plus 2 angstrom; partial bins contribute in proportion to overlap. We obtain 11.9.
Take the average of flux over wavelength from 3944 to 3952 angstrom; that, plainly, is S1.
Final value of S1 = 15.5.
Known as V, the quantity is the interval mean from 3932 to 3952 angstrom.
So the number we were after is 12.8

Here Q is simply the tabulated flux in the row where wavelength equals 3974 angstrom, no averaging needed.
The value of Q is 9.25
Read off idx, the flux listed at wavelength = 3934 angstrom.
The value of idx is 10.2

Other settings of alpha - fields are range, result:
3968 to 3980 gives 10.1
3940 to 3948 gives 14.1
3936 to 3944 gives 11.3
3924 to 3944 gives 12.3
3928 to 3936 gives 11.8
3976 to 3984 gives 13.1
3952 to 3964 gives 15.3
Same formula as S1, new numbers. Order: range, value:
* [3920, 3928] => 15.5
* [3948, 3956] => 15.9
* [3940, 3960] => 15.1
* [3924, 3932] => 14.3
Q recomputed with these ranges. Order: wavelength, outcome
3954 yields 16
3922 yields 15.8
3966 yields 12.2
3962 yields 14.3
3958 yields 15.5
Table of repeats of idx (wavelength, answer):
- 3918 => 16.2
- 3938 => 9.48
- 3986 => 14.9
